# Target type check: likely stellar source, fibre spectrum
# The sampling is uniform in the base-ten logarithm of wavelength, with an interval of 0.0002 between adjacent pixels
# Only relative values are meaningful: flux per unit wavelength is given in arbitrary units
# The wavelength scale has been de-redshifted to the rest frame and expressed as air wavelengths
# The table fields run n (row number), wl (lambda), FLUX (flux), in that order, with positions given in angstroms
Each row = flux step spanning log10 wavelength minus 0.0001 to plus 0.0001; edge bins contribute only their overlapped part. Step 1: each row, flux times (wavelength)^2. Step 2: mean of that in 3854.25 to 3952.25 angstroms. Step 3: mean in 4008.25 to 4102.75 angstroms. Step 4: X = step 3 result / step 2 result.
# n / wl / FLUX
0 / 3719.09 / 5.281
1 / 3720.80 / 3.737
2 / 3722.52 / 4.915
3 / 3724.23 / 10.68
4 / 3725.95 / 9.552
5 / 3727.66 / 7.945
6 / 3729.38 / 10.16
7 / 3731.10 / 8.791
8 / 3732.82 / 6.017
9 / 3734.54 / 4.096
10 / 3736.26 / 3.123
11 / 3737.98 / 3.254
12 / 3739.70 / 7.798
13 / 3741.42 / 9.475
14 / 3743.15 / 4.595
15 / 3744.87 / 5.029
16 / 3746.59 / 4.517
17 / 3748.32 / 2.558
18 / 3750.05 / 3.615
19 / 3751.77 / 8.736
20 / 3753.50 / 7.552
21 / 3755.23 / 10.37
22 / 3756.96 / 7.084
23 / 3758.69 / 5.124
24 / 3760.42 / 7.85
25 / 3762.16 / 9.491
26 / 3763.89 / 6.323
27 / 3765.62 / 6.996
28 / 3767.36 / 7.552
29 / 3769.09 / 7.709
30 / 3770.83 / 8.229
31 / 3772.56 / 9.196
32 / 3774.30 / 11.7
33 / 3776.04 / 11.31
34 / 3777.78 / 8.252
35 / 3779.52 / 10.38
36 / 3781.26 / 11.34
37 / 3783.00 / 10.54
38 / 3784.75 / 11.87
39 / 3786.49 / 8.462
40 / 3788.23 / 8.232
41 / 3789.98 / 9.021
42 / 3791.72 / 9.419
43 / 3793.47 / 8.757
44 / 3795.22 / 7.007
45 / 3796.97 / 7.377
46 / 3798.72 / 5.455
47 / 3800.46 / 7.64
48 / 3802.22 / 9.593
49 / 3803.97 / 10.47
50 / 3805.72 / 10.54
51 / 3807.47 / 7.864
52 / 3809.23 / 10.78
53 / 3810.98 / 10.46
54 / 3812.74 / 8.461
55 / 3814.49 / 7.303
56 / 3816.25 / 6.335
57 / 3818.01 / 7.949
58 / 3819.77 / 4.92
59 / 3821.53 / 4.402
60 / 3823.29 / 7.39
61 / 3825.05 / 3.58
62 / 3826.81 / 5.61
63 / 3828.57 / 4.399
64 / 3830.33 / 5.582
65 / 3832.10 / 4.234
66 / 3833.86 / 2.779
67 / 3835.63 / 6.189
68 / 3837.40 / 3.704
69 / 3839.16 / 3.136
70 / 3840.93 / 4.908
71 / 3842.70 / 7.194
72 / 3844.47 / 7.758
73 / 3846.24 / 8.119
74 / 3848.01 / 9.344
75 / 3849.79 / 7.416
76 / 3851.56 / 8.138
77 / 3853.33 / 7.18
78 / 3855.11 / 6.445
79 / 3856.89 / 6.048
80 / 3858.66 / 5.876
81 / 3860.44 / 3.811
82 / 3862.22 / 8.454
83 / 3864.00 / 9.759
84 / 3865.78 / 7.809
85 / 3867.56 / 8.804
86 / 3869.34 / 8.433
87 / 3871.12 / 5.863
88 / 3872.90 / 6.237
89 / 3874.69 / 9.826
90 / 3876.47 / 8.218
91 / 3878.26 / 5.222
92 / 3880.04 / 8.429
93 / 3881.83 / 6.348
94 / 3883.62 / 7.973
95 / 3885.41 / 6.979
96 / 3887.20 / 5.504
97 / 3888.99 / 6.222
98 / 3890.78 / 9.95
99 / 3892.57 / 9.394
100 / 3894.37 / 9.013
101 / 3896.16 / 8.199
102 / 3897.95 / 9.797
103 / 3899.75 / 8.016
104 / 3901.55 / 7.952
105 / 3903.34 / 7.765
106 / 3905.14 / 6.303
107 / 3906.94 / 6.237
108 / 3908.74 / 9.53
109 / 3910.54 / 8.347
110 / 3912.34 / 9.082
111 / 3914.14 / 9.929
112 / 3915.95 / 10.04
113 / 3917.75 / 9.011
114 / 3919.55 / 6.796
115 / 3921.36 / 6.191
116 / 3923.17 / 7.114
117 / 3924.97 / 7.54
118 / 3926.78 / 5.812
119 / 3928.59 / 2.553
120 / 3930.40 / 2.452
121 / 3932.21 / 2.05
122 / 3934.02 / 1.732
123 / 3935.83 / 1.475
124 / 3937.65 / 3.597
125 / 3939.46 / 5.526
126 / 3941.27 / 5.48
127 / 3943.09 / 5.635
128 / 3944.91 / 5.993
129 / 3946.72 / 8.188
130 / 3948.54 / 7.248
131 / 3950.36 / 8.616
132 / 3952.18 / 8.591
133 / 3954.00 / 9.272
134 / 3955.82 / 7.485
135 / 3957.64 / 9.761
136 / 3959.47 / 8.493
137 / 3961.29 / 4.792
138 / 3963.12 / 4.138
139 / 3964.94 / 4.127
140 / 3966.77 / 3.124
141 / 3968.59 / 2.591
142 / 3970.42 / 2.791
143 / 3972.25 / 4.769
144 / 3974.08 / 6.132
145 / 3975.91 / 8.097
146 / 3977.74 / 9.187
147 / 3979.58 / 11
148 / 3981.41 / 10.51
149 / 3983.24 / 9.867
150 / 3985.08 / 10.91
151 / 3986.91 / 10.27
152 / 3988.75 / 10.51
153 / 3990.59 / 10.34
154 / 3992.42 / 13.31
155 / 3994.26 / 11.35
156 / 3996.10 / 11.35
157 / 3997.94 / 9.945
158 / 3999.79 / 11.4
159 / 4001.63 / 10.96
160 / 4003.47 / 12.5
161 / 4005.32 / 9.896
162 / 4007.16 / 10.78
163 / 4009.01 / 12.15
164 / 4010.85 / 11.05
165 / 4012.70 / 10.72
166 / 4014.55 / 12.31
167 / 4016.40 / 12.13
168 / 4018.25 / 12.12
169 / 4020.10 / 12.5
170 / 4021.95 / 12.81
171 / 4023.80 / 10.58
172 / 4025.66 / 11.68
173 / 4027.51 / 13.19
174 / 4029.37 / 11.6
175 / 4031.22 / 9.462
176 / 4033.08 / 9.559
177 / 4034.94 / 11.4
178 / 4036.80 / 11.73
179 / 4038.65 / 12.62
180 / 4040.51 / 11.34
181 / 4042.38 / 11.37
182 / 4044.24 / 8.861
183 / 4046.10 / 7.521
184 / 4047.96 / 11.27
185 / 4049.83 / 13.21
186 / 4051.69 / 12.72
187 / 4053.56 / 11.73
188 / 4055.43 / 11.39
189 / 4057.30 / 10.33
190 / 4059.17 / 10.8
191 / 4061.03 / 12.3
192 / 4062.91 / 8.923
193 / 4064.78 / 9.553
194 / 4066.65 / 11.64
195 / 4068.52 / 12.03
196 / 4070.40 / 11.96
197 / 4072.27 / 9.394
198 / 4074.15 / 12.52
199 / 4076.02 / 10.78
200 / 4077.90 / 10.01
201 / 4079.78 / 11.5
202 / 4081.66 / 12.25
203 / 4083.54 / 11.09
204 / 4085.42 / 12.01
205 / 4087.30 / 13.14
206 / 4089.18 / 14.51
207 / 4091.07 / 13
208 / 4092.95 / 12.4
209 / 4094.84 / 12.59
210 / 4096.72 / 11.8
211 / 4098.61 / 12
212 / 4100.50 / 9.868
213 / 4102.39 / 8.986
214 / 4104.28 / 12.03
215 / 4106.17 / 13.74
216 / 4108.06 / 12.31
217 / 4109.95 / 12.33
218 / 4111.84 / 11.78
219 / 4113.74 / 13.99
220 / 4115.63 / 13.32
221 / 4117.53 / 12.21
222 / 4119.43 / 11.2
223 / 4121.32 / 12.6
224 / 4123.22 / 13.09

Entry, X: 1.78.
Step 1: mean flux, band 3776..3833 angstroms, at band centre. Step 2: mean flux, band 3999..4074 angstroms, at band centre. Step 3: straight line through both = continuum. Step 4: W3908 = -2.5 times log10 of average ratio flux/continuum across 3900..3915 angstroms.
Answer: 0.16 mag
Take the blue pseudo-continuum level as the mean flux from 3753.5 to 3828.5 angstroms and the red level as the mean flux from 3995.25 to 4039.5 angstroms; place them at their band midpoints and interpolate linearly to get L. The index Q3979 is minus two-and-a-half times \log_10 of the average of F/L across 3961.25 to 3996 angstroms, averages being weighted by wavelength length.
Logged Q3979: 0.35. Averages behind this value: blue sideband 8.24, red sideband 11.4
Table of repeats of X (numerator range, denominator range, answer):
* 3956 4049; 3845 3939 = 1.47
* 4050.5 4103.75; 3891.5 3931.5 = 1.65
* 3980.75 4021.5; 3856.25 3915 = 1.54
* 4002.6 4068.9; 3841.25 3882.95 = 1.66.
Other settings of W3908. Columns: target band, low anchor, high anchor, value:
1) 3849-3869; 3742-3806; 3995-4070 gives 0.25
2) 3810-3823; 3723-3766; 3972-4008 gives 0.09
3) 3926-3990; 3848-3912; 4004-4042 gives 0.47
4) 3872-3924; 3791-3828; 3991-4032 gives 0.18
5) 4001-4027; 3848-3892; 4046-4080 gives -0.15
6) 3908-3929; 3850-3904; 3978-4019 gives 0.13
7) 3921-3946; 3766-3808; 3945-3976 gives 0.44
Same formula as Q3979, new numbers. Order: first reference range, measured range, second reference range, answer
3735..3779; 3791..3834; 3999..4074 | 0.10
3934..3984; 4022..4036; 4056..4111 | -0.20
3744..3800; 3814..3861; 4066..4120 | 0.44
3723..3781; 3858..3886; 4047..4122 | 0.22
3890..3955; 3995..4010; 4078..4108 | -0.19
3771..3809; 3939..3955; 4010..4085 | 0.40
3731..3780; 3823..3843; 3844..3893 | 0.47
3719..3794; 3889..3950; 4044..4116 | 0.38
